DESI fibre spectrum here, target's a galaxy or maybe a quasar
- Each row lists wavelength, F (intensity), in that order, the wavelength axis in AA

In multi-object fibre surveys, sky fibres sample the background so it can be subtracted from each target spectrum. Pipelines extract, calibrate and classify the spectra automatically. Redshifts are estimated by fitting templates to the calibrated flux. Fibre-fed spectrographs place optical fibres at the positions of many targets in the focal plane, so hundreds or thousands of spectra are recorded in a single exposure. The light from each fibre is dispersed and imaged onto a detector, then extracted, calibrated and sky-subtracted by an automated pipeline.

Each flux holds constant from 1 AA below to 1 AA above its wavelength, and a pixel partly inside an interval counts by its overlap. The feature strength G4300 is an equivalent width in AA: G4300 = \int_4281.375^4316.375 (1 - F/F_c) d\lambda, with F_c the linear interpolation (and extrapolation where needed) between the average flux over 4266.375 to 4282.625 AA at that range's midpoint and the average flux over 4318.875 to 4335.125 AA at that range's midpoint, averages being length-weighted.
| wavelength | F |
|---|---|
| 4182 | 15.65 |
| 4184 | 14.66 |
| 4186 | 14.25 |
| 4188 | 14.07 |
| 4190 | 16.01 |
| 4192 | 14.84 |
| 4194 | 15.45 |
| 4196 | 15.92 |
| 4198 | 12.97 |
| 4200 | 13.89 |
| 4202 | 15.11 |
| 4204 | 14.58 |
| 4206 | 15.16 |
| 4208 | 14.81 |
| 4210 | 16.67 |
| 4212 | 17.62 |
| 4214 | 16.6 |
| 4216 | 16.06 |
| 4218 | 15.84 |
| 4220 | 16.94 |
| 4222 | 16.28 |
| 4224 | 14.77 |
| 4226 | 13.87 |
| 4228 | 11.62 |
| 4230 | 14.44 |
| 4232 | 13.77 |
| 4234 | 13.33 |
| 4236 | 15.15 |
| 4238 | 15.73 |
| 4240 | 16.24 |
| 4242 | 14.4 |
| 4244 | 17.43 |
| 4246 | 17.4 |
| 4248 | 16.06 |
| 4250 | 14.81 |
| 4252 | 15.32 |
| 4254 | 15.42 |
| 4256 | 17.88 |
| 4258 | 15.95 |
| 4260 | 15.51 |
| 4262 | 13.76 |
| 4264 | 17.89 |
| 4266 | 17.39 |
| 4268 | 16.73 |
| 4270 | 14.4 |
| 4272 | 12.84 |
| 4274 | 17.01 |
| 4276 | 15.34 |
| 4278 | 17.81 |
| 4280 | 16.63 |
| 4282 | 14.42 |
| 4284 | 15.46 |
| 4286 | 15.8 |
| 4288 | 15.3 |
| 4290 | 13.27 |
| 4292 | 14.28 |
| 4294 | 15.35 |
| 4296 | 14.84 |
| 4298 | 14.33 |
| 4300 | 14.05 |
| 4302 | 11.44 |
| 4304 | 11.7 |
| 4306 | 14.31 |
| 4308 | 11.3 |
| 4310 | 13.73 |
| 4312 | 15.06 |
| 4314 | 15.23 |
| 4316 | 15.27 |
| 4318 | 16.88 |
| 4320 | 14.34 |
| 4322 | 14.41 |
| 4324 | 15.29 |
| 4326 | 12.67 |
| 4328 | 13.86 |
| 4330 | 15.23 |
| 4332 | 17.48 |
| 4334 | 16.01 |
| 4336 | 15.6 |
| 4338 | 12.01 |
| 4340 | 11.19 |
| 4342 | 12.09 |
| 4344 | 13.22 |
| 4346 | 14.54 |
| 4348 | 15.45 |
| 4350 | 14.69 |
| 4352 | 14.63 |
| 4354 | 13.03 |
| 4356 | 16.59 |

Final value 2.77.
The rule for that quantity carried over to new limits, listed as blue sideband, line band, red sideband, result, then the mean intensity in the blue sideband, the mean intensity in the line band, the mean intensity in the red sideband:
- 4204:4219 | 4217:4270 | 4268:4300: 0.4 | 16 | 15.5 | 15.2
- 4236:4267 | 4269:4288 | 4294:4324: -0.5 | 16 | 15.5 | 14.1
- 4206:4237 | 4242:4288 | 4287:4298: -3.4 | 15.2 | 15.9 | 14.6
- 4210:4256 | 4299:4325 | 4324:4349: 0.7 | 15.5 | 14.1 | 14.2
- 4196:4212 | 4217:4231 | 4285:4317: 0.0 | 15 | 14.8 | 14.1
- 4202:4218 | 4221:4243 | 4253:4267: 2.1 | 15.9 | 14.5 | 16.3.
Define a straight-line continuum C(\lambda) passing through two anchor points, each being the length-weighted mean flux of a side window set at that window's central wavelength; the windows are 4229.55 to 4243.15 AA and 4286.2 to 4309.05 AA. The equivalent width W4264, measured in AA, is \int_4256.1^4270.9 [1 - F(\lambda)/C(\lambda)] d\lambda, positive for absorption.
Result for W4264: -1.8 AA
